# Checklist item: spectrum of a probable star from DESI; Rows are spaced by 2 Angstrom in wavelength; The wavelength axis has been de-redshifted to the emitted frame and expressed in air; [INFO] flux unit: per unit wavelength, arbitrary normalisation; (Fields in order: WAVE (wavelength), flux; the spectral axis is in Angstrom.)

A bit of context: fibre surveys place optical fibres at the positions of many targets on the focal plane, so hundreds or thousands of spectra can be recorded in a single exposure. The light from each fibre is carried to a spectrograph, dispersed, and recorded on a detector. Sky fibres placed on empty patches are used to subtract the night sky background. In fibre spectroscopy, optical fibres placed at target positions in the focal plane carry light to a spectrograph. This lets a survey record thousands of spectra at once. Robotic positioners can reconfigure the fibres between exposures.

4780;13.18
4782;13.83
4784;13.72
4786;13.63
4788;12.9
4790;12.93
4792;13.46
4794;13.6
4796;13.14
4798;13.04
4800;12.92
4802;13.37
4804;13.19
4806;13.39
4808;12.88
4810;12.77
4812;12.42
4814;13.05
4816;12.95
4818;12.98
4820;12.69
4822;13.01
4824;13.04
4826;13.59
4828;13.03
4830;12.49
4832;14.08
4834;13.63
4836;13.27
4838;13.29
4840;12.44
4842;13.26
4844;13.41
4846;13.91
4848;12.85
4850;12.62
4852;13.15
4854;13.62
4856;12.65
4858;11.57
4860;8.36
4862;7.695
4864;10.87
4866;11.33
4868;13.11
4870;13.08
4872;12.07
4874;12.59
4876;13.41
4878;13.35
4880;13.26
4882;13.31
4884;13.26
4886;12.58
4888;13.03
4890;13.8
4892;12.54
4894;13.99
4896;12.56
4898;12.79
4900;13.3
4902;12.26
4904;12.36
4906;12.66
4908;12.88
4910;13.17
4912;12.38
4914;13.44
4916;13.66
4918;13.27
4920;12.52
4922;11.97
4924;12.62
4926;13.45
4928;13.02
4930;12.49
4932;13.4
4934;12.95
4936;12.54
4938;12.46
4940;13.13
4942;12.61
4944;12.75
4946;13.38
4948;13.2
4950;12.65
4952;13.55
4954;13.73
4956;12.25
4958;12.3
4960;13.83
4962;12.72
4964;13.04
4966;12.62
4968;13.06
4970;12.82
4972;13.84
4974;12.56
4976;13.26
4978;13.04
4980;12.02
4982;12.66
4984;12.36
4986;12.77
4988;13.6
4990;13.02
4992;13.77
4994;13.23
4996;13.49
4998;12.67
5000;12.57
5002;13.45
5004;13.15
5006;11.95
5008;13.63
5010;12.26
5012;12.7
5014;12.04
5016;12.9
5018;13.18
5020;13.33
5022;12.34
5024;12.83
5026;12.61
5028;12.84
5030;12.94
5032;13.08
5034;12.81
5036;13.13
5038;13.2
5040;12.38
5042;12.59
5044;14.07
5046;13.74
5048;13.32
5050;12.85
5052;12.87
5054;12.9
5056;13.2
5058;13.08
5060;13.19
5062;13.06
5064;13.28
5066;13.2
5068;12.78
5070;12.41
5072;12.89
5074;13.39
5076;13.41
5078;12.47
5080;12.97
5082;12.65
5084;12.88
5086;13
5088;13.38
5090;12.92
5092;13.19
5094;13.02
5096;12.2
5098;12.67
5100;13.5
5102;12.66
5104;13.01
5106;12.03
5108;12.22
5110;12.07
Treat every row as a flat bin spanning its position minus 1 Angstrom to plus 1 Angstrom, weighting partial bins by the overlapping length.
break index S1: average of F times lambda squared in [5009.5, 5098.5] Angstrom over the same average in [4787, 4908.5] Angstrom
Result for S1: 1.1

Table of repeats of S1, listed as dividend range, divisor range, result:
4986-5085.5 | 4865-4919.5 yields 1.06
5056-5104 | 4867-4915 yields 1.08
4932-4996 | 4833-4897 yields 1.07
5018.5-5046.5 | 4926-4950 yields 1.04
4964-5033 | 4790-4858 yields 1.06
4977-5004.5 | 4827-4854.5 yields 1.04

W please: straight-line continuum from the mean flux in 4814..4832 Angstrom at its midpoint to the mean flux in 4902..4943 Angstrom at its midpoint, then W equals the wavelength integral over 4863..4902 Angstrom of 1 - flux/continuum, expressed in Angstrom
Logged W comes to 0.2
